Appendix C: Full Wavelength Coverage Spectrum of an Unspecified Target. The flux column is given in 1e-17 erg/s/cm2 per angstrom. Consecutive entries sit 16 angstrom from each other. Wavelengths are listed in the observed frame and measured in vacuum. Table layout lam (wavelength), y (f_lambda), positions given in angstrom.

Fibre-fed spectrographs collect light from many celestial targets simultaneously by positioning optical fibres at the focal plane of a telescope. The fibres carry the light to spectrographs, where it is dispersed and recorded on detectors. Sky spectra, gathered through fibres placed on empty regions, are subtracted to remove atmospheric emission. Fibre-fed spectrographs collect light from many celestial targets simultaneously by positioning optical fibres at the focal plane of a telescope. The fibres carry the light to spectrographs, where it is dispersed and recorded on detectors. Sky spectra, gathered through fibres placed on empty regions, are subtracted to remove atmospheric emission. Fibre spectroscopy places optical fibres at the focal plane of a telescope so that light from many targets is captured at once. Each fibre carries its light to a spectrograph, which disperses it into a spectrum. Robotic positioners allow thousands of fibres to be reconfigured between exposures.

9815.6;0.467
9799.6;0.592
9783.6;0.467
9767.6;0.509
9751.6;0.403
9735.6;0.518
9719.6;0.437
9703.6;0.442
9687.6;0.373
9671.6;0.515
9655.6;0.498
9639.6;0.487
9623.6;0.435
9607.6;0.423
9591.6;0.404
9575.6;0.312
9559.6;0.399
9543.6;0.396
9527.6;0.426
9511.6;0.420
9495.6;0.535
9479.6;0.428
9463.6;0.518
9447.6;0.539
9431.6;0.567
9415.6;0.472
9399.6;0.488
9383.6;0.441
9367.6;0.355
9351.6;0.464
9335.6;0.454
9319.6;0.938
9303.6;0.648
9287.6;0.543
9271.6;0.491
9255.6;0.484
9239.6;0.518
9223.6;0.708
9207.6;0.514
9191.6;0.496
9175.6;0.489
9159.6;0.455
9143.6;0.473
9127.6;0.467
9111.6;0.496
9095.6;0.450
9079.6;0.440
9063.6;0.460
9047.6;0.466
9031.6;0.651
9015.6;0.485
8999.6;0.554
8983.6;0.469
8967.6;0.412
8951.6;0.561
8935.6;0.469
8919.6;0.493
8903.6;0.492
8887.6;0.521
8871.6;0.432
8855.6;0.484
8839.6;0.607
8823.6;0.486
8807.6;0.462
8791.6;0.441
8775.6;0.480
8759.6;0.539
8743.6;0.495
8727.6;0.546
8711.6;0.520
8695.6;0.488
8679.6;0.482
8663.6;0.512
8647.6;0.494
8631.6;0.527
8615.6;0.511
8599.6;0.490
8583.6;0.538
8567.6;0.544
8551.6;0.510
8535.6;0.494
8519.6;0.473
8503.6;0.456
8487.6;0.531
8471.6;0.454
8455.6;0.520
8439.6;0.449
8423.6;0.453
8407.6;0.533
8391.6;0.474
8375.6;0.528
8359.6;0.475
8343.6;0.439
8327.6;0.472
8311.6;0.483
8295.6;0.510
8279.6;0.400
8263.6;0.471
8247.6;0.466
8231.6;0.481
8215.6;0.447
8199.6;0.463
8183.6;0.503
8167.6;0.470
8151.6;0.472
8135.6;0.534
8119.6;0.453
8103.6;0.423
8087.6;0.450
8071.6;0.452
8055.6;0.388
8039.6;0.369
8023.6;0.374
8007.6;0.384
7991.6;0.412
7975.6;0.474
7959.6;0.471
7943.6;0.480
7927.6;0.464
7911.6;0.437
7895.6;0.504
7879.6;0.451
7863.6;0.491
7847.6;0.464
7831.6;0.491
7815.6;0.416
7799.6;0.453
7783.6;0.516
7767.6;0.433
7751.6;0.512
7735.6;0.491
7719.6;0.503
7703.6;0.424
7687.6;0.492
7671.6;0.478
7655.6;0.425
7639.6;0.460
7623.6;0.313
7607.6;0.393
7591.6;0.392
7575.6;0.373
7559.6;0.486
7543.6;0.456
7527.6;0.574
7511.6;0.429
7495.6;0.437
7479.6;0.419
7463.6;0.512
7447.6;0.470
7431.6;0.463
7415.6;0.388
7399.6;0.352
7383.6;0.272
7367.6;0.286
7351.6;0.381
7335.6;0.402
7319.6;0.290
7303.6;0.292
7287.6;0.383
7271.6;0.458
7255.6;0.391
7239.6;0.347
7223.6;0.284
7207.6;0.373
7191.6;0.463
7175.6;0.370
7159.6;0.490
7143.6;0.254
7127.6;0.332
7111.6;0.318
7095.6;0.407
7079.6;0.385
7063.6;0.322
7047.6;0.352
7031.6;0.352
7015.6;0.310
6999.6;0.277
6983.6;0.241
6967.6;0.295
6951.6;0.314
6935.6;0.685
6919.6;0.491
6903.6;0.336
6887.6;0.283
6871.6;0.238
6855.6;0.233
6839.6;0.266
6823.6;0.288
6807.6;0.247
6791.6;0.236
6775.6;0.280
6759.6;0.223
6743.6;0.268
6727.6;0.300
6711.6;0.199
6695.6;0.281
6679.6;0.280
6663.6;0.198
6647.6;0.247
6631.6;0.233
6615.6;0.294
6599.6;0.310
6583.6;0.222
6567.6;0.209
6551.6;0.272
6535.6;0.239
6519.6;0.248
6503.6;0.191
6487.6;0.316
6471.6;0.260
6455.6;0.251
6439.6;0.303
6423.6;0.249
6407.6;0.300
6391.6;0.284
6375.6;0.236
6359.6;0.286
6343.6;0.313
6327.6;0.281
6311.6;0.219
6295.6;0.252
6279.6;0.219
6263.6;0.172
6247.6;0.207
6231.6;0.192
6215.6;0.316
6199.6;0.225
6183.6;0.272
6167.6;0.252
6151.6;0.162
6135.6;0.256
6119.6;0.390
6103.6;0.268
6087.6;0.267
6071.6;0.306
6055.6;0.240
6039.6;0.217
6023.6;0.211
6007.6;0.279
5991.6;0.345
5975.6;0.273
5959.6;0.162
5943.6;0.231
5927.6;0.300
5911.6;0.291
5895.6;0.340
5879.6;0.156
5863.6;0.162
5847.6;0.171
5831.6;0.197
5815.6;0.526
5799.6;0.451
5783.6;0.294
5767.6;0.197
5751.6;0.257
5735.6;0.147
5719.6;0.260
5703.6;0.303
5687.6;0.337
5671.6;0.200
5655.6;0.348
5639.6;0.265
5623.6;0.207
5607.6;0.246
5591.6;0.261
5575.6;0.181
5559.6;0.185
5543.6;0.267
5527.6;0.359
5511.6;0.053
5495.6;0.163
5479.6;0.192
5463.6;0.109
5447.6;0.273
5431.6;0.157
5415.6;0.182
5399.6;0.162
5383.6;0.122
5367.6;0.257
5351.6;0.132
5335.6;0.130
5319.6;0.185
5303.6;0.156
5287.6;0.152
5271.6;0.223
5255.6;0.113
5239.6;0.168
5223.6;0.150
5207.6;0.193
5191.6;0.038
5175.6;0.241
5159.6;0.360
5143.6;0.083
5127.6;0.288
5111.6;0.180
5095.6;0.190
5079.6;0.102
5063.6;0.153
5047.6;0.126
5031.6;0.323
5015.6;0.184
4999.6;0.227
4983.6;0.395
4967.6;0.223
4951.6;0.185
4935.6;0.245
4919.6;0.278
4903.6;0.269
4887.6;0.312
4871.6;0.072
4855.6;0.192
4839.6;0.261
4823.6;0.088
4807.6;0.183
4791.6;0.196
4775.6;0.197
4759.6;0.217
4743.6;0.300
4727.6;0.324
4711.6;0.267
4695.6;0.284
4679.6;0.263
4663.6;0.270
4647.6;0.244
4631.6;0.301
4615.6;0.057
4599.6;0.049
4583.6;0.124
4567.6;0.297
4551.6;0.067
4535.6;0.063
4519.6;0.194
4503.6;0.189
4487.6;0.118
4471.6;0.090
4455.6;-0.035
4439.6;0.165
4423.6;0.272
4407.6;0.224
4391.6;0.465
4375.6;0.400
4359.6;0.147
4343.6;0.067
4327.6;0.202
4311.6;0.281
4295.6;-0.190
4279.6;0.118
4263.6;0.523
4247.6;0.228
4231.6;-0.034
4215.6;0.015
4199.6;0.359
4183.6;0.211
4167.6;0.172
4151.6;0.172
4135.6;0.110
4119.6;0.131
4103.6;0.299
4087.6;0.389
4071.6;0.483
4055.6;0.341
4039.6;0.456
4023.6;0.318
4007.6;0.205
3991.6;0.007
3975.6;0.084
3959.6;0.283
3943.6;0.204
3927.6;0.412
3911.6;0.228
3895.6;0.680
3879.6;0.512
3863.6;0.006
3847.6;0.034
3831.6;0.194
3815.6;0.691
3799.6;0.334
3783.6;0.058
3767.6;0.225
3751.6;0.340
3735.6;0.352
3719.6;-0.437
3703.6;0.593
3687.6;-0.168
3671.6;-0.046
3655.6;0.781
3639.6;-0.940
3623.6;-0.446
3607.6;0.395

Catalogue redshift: 0.859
